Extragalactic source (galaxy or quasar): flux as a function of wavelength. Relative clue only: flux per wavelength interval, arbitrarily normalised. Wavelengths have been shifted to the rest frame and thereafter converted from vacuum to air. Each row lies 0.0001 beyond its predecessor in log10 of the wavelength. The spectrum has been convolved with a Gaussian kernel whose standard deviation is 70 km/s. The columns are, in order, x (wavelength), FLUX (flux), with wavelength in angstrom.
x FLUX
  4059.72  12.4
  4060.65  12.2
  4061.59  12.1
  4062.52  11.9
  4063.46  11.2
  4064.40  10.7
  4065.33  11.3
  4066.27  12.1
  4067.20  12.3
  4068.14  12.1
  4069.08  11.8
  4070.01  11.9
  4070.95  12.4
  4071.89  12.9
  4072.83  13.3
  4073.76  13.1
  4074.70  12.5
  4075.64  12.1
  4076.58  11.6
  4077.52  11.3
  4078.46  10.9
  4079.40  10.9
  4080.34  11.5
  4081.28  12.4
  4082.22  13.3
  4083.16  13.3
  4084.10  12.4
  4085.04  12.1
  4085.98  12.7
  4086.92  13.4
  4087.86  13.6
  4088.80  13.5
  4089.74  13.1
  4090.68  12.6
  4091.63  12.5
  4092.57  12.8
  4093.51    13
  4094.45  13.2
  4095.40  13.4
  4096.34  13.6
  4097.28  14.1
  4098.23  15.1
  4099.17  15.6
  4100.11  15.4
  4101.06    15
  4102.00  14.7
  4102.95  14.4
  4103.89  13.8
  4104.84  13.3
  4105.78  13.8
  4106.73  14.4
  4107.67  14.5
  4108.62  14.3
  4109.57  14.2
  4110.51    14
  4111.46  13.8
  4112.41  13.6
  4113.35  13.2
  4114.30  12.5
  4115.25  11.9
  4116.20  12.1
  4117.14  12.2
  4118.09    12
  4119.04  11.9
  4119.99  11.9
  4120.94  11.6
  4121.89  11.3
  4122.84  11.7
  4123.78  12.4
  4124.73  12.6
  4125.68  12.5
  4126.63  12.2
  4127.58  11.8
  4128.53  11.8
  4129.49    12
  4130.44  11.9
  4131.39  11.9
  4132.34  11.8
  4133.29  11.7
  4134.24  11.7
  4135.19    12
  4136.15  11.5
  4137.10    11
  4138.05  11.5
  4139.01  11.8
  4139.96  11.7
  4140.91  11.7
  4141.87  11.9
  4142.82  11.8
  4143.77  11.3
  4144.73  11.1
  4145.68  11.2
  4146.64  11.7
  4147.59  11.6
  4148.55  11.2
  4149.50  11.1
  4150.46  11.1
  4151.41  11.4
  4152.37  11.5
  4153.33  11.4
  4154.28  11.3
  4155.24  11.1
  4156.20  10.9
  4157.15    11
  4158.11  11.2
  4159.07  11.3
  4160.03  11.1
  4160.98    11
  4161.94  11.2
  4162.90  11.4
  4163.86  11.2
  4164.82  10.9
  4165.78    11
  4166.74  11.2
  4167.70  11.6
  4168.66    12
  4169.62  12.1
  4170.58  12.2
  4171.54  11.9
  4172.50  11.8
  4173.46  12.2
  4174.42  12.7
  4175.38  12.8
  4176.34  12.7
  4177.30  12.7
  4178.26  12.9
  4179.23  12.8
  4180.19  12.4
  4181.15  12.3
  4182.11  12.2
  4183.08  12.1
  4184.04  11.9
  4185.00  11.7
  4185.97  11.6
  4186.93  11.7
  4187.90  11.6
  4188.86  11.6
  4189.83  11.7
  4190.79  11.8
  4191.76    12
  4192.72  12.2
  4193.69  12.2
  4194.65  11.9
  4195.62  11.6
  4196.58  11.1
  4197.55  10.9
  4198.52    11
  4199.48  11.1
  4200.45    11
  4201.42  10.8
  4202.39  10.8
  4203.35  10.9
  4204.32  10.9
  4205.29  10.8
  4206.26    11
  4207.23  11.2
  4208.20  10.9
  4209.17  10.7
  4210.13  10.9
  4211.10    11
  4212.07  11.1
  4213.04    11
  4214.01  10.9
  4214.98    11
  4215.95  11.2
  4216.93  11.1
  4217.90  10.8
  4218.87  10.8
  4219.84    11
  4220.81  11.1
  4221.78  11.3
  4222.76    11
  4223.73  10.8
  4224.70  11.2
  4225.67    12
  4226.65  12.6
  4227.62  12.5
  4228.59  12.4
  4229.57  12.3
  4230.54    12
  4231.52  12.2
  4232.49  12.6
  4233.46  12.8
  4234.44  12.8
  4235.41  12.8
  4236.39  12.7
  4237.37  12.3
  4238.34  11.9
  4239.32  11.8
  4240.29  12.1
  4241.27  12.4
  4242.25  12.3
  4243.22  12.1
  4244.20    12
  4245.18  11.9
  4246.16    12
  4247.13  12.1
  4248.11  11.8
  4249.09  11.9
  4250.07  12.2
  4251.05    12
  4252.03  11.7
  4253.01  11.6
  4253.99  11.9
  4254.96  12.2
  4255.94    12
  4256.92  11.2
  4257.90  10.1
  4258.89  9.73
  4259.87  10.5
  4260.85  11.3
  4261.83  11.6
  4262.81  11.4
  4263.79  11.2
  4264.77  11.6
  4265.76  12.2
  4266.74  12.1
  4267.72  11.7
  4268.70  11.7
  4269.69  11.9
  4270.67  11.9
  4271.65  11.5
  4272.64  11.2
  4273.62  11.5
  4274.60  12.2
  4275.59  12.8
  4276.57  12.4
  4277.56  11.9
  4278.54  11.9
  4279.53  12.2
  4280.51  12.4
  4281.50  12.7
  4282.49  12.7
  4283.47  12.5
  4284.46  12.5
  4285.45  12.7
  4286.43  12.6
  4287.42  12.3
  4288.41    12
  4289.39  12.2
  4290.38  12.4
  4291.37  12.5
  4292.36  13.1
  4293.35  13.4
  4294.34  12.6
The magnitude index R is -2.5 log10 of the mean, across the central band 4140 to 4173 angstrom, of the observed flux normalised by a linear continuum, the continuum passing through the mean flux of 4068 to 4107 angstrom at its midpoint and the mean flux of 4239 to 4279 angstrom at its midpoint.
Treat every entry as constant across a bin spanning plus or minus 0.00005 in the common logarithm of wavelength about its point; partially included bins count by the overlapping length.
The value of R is 0.103 mag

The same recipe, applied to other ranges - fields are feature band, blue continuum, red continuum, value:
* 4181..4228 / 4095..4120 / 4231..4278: 0.10 mag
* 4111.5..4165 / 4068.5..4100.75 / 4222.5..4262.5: 0.08 mag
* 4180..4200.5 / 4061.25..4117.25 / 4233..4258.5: 0.06 mag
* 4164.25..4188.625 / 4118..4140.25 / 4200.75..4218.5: -0.07 mag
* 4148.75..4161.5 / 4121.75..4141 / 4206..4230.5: 0.05 mag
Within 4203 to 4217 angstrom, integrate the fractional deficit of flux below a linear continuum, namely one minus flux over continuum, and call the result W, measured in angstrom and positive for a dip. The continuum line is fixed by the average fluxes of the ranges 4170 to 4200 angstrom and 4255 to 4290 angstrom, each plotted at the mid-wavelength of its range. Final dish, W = 1.1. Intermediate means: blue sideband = 12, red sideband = 11.8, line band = 11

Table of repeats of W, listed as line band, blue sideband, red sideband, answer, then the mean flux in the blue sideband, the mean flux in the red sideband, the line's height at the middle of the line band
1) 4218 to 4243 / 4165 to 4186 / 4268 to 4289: 0.4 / 12.1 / 12.2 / 12.1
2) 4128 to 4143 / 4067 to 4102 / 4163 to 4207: 0.7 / 12.9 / 11.7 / 12.3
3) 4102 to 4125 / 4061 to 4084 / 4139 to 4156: -2.6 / 12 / 11.4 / 11.7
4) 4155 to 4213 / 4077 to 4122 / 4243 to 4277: 3.8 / 13.1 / 11.7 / 12.4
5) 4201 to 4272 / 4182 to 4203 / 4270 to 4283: 1.5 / 11.6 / 12.1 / 11.8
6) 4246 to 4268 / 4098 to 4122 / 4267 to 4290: 1.4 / 13.5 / 12.2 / 12.3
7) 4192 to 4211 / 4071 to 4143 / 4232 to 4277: 1.6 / 12.7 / 11.9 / 12.2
